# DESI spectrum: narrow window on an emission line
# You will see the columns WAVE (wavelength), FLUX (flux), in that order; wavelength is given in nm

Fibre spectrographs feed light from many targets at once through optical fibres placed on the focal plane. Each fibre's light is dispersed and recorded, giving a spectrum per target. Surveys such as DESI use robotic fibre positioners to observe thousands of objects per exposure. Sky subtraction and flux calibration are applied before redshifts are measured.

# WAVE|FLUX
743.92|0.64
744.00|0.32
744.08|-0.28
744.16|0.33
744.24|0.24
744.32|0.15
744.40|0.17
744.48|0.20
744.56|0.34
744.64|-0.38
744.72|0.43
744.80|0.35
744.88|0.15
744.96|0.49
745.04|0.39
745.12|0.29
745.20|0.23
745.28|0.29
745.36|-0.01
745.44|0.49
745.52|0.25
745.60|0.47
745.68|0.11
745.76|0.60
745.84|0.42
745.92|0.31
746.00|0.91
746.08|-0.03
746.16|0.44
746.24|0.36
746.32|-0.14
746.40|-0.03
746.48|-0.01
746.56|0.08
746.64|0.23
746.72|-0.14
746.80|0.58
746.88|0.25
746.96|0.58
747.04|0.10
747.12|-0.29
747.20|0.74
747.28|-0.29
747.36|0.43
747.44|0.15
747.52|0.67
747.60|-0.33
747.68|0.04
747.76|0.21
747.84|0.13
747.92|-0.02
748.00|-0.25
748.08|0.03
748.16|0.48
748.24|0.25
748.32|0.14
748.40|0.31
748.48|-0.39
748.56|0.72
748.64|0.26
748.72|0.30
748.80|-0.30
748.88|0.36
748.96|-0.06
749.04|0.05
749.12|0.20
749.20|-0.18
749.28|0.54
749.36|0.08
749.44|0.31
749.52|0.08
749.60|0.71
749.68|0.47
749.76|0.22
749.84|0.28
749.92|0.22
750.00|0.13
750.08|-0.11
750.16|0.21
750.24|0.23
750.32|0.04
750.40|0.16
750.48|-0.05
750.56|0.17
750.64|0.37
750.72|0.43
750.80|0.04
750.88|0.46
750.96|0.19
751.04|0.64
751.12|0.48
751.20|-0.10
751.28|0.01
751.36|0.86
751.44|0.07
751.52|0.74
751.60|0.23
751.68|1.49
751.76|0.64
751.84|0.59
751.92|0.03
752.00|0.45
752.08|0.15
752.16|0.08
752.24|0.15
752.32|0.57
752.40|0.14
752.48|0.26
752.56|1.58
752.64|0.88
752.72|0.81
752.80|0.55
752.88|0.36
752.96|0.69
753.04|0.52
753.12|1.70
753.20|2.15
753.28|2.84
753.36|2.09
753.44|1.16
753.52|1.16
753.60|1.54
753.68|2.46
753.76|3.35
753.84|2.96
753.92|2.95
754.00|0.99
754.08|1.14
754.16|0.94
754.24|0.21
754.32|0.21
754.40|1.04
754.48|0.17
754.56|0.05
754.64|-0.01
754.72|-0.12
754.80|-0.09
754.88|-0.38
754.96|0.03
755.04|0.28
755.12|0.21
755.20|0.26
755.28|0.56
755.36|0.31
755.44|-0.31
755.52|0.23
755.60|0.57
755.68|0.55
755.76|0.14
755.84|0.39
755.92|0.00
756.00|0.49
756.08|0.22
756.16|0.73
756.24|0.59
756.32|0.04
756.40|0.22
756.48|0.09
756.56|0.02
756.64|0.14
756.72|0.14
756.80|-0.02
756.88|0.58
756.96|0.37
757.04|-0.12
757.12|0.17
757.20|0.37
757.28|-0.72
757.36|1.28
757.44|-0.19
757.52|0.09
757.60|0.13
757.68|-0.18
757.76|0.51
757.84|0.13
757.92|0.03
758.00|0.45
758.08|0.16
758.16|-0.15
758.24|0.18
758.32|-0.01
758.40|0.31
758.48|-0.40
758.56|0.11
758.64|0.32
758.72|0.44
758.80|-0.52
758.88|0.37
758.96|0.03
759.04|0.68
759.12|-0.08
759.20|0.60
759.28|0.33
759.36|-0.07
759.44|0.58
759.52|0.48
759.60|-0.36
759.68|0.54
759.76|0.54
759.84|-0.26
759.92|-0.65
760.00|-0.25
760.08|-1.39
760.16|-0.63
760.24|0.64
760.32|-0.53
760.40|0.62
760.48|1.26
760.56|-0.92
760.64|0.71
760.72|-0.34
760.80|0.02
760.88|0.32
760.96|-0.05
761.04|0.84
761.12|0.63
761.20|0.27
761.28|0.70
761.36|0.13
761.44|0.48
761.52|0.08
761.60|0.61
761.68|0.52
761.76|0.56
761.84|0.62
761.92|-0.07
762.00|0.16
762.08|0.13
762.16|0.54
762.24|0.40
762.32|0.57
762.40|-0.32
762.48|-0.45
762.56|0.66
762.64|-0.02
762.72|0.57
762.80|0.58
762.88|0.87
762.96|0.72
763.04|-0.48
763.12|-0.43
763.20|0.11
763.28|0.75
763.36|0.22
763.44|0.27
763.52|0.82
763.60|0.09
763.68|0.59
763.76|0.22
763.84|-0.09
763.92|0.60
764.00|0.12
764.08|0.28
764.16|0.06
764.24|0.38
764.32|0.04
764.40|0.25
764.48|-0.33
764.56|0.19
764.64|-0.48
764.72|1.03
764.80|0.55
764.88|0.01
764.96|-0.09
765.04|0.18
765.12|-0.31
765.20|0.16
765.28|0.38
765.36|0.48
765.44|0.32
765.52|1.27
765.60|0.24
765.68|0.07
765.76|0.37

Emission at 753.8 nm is [O II] 3727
